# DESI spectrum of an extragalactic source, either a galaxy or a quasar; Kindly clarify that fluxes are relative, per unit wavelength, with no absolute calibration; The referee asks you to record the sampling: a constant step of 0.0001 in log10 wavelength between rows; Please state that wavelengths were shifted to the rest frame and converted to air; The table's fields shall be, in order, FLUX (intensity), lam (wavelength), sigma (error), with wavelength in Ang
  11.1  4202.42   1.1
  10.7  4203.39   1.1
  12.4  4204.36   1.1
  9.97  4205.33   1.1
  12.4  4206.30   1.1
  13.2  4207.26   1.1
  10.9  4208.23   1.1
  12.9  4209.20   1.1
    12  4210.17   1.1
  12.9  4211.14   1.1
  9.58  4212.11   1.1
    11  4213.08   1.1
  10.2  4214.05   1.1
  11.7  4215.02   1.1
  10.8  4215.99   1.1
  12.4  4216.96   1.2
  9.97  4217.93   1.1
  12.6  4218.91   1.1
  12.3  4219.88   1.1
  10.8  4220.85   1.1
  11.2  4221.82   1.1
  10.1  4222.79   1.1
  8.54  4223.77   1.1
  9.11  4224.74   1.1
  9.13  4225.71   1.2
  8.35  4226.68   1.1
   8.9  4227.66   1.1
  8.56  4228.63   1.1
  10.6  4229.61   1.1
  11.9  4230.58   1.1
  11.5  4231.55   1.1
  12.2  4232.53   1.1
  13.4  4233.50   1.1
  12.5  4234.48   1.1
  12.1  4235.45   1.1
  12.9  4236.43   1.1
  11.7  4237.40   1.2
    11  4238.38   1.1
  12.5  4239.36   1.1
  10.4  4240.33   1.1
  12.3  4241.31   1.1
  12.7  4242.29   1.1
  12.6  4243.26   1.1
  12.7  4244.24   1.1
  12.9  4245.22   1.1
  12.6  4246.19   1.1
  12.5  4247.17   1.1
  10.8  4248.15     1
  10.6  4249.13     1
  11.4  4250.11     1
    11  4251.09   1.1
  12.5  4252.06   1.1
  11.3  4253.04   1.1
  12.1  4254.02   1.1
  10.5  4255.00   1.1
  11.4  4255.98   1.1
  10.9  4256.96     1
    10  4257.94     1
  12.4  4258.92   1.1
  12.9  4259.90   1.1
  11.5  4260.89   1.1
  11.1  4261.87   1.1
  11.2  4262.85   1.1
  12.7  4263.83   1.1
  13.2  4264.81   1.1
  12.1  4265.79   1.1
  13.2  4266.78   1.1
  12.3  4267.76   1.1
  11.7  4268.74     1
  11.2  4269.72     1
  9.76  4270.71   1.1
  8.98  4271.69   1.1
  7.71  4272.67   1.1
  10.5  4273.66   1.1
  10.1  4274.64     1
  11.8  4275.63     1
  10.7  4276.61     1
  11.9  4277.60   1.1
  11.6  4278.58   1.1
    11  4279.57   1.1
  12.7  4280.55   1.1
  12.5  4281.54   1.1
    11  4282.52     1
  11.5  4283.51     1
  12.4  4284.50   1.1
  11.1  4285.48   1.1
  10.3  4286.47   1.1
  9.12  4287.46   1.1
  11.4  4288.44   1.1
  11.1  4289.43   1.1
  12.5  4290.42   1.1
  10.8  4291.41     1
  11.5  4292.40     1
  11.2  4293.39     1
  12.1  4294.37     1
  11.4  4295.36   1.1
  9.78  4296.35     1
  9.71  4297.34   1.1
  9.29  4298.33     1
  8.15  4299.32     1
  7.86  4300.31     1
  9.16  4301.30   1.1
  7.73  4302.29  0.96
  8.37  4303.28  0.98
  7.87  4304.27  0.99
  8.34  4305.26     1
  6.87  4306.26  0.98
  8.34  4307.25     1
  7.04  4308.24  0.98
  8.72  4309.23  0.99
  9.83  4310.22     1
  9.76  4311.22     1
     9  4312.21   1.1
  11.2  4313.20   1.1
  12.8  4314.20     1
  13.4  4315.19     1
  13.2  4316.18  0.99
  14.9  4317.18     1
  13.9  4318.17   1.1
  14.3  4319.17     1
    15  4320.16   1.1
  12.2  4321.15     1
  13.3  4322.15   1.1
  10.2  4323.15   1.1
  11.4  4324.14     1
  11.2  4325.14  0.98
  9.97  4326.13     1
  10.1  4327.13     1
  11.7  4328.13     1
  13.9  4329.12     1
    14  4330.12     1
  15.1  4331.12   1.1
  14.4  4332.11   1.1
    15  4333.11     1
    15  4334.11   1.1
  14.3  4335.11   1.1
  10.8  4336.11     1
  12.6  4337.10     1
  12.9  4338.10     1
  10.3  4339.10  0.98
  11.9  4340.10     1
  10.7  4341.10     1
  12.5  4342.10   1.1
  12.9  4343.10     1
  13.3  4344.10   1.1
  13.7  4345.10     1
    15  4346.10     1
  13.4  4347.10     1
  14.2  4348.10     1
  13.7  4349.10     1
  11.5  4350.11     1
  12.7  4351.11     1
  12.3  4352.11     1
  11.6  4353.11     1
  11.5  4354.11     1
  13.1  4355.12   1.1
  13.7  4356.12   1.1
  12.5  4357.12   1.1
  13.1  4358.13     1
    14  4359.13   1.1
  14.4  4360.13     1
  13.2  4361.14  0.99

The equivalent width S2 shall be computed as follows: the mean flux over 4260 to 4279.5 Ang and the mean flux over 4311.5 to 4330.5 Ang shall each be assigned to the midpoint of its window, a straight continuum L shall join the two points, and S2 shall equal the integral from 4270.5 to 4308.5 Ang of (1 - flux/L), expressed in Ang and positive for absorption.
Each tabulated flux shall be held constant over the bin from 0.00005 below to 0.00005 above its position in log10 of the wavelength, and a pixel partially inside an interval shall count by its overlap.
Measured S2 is 4.9 Ang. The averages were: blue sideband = 11.2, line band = 10.2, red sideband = 12.4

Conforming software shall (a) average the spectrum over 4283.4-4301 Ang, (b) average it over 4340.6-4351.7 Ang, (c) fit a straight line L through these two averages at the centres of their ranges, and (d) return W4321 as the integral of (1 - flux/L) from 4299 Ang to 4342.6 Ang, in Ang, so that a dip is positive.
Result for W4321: 2.1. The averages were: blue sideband 10.6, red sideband 13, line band 11.4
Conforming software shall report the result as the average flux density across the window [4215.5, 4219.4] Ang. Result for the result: 11.4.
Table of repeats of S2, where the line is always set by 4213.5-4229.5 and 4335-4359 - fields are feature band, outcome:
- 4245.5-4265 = -1.2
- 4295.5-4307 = 3.2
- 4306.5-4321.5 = 0.7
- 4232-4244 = -1.8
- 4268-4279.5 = 0.7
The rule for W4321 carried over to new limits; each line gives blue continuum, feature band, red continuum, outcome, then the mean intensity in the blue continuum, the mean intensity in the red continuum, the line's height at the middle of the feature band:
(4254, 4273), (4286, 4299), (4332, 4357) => 1.3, 11.4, 12.9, 11.9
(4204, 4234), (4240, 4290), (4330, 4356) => 1.2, 11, 13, 11.8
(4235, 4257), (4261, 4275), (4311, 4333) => 1.0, 11.8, 12.6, 12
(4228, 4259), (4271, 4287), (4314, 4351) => 1.6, 11.7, 12.9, 12.2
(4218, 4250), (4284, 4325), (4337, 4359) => 5.1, 11.3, 12.7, 12.2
